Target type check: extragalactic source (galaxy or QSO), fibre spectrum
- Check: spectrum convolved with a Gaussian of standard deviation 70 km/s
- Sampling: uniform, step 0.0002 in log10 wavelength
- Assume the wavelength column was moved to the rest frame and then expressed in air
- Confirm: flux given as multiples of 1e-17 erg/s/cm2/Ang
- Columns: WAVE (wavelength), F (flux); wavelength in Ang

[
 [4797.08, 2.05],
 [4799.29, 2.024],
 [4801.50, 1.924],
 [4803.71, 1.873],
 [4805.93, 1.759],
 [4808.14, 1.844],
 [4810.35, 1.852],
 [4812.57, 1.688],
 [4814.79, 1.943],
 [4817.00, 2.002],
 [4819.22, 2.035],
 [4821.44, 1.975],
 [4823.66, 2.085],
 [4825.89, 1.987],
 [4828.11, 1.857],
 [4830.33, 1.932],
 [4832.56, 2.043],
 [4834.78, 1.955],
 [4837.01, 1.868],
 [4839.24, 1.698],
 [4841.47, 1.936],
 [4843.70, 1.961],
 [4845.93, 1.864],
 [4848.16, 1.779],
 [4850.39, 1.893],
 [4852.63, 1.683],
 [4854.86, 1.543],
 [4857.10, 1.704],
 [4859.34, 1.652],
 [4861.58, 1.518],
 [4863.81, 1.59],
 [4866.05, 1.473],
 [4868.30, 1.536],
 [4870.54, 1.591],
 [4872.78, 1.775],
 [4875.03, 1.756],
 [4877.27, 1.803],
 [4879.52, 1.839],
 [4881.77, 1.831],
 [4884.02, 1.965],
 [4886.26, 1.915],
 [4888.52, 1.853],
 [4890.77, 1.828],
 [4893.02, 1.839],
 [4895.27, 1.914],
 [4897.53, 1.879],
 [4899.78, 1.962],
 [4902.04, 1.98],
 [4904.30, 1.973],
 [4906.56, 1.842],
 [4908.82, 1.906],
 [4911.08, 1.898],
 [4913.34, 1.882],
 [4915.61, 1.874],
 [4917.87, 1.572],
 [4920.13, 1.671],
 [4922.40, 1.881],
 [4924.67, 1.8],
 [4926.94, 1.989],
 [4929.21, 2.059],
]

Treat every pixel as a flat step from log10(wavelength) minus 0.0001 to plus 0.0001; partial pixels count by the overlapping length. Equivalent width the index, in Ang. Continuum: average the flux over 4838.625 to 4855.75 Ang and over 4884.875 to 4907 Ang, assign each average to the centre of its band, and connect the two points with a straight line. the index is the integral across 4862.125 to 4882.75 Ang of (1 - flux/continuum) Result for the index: 1.9 Ang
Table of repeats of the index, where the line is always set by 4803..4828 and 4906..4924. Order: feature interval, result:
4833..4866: 2.1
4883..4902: -0.6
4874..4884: 0.1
